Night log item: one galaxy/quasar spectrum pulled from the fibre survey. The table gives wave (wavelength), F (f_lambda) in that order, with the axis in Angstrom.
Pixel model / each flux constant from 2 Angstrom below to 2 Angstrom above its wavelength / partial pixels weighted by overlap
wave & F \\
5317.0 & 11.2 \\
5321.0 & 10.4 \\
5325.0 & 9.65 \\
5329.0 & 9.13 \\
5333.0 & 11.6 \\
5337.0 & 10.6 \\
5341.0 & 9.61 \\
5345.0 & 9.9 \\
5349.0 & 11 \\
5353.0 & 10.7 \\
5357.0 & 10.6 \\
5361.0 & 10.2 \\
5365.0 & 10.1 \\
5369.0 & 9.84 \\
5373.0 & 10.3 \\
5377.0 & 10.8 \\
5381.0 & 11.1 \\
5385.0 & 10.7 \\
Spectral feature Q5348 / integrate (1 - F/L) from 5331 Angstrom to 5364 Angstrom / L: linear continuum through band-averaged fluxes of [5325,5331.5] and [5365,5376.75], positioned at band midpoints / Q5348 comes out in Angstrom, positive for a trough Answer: -2.4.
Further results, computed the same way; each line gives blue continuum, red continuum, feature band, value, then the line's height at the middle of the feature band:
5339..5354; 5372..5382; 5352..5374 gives 0.53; 10.5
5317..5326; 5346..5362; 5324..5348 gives 0.72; 10.5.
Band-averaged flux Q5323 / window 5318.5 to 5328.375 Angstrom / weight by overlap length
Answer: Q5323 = 9.96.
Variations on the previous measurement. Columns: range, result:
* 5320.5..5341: 10.2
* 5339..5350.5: 10.1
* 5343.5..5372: 10.3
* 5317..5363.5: 10.3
